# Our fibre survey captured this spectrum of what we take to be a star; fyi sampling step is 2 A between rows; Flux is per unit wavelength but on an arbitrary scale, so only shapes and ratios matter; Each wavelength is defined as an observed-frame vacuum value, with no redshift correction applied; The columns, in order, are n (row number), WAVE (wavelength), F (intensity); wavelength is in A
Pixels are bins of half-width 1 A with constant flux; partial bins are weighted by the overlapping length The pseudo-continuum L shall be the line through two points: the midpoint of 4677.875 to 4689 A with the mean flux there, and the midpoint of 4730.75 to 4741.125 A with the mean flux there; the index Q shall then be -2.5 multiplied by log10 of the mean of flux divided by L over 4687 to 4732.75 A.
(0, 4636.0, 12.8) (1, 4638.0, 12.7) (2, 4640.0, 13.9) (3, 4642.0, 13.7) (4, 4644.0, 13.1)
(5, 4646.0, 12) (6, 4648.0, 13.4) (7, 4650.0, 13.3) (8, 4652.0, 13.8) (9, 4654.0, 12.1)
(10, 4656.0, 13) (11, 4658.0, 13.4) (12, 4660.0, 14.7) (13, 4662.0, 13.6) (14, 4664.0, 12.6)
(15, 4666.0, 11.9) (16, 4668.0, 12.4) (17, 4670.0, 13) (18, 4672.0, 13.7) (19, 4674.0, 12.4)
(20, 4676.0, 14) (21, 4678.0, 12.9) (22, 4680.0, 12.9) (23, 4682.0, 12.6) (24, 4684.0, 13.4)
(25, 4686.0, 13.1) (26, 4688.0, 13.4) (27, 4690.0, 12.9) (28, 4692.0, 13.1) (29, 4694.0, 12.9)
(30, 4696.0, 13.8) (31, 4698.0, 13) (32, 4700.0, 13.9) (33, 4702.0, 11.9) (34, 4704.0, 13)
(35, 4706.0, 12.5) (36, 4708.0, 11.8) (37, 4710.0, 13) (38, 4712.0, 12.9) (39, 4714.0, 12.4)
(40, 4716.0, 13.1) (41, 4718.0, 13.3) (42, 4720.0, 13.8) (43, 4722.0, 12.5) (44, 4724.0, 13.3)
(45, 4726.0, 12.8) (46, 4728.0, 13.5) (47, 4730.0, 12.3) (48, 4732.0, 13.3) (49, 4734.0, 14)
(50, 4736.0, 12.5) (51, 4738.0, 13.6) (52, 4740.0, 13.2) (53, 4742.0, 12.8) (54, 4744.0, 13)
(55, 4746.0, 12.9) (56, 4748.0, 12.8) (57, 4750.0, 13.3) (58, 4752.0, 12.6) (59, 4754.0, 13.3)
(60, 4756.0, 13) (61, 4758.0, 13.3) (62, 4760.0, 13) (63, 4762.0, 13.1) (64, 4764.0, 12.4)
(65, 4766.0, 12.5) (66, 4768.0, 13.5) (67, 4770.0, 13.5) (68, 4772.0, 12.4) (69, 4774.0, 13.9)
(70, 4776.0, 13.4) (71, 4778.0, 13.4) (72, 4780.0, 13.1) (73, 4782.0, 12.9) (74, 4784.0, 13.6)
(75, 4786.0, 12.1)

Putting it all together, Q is 0.02 mag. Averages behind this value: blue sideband 13.1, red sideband 13.3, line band 13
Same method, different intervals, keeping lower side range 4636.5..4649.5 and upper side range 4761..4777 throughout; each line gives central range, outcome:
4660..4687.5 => 0.01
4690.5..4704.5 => 0.00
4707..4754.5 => 0.01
